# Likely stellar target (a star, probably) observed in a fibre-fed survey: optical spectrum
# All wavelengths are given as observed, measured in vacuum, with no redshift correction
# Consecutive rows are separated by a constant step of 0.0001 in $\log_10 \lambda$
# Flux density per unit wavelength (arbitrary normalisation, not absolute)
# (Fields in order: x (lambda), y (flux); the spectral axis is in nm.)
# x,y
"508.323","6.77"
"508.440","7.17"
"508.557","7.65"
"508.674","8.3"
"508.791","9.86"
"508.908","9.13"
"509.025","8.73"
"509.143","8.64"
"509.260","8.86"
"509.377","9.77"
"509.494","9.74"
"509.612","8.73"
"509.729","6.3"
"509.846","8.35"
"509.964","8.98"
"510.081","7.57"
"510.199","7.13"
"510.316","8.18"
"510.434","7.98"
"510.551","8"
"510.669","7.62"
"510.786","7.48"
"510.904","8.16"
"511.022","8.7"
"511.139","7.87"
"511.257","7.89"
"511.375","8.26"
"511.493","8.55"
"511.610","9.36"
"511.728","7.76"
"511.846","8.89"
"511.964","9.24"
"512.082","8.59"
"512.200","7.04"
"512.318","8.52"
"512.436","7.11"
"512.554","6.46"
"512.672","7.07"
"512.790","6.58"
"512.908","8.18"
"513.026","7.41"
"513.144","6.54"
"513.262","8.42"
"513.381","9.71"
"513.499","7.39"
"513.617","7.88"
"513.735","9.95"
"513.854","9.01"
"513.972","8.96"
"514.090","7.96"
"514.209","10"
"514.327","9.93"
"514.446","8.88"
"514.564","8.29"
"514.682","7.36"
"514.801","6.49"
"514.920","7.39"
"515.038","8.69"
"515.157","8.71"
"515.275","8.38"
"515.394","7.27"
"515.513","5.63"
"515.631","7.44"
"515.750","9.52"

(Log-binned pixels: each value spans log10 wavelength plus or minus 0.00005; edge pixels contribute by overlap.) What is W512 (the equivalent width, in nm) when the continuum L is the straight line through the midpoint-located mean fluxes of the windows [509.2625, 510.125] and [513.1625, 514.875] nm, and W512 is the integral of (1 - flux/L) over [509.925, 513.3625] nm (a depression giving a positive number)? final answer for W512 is 0.24 nm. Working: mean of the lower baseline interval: 8.54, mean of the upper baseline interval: 8.53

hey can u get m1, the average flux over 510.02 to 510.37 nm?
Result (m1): 7.64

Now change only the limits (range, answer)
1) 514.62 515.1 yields 7.49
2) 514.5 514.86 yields 7.41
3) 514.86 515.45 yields 8.09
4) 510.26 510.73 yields 7.94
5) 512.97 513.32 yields 7.46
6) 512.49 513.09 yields 7.14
